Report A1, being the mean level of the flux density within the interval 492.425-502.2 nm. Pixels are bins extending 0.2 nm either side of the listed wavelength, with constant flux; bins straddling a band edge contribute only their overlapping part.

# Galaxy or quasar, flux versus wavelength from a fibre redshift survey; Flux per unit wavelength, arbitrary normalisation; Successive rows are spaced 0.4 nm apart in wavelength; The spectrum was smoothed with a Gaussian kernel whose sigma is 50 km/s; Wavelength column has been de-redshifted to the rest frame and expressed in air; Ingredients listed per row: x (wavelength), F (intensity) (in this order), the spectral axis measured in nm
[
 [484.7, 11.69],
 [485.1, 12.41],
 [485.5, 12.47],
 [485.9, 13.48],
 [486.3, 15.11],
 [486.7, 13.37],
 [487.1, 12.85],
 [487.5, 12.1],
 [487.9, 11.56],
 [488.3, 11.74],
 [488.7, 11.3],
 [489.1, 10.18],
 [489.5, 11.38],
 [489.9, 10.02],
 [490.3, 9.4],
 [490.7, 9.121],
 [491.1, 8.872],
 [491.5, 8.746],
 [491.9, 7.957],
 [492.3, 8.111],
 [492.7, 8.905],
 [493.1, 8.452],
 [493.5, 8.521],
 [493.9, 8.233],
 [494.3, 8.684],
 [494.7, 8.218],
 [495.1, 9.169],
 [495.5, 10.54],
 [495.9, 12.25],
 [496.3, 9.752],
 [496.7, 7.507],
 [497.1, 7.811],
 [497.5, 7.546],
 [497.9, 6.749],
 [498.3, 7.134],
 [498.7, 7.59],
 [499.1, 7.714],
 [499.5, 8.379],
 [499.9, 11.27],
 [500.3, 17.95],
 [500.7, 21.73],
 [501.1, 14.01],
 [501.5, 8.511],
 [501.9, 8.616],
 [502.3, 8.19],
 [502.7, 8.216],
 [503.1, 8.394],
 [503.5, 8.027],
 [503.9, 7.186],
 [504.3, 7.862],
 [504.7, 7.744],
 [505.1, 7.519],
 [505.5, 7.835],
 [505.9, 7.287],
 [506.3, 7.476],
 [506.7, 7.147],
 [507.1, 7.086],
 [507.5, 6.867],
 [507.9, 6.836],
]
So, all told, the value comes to 9.77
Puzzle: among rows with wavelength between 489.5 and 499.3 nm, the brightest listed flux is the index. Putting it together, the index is 12.25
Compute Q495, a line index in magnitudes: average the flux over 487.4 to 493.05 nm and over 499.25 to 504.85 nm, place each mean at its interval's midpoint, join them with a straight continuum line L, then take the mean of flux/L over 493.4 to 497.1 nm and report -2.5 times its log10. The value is 0.11 mag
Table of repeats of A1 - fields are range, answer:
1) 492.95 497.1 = 9.08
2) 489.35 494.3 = 8.94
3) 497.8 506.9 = 9.27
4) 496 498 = 8.15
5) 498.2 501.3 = 12.1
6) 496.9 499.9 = 7.81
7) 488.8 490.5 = 10.3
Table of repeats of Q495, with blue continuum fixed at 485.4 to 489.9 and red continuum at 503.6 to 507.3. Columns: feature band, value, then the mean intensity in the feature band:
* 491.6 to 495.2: 0.25 mag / 8.46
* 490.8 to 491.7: 0.26 mag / 8.84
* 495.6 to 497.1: 0.03 mag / 9.61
